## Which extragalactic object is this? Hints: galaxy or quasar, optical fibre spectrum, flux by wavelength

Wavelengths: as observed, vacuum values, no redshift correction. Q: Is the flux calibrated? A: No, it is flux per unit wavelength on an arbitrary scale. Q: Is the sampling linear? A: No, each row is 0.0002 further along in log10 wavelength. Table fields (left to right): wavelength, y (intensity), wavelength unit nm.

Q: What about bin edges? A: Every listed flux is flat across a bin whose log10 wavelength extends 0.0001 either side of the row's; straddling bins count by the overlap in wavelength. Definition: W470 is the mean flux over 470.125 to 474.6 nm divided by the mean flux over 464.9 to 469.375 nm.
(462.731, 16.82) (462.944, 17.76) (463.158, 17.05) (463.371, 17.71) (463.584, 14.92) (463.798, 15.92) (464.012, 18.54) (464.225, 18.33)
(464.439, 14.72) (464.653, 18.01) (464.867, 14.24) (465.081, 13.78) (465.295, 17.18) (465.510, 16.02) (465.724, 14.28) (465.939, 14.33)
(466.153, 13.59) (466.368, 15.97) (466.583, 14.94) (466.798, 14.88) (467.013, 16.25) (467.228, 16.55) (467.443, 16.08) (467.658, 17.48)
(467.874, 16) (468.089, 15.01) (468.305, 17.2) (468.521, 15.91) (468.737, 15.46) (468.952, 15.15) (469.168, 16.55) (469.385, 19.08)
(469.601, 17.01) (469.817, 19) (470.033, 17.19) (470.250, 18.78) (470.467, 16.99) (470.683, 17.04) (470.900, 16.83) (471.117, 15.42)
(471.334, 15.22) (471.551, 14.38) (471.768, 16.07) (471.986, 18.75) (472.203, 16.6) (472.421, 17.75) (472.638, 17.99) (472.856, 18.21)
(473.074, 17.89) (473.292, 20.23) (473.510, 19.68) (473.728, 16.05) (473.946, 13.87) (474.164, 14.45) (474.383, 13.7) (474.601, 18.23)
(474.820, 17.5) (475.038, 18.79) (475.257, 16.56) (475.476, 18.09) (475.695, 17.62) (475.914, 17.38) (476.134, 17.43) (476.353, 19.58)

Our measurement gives 1.1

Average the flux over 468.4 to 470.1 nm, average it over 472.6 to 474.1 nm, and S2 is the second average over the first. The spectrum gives 1.04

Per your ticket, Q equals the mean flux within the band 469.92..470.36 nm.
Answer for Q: 18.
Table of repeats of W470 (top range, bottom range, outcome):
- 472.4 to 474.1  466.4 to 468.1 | 1.10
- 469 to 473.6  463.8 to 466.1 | 1.10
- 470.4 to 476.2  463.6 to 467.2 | 1.08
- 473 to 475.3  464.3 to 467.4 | 1.10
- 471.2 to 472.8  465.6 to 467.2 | 1.11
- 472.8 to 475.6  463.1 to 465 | 1.04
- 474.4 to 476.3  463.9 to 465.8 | 1.09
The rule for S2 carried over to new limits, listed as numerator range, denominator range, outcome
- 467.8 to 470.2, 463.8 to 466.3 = 1.06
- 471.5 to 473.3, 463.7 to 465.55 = 1.07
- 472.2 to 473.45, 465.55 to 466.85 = 1.24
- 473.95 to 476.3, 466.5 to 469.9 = 1.03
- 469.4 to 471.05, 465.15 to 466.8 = 1.16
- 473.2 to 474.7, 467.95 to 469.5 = 1.01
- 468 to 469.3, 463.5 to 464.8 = 0.95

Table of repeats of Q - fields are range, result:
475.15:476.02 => 17.4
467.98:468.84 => 15.9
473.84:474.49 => 14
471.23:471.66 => 14.8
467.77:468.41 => 16.1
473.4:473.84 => 17.9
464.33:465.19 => 15.2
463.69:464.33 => 17.6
